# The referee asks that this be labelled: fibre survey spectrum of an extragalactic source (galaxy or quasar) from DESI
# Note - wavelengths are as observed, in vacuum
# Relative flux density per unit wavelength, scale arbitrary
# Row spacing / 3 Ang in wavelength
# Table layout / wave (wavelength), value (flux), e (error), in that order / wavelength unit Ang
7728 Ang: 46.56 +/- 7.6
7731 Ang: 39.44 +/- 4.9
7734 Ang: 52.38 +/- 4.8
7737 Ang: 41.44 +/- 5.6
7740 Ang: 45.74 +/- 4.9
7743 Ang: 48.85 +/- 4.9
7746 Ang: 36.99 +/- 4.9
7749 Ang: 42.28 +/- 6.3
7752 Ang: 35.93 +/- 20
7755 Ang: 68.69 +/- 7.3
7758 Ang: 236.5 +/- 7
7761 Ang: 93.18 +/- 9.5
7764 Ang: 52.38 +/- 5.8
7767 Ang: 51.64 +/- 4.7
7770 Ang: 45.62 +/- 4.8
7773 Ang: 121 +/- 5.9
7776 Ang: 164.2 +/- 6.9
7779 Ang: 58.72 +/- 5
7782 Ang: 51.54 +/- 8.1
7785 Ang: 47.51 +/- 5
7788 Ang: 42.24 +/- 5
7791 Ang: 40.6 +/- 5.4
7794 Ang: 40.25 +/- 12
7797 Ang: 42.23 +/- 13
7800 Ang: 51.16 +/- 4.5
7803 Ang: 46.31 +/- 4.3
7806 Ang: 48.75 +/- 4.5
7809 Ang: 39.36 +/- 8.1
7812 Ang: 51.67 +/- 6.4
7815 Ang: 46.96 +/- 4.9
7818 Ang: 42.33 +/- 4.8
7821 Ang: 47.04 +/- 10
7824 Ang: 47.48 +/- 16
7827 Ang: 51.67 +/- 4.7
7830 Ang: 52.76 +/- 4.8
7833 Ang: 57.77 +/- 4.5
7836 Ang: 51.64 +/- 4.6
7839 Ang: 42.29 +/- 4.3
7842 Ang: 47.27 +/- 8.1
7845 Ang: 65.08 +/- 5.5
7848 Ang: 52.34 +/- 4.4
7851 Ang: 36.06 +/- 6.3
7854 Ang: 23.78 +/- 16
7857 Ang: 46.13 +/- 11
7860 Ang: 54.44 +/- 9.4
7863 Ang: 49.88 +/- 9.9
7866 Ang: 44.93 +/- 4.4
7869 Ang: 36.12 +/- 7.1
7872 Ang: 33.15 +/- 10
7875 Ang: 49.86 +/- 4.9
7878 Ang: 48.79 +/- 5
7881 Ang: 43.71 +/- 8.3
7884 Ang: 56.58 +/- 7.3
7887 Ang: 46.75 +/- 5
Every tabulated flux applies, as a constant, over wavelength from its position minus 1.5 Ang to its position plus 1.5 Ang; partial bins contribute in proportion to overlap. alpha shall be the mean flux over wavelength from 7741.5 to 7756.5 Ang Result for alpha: 46.5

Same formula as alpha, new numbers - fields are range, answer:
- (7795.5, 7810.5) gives 45.6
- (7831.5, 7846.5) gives 52.8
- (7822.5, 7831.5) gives 50.6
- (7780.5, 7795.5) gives 44.4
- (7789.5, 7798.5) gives 41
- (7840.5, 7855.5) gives 44.9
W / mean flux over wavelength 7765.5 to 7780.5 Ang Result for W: 88.2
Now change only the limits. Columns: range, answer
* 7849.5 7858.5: 35.3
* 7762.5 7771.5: 49.9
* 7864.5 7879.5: 42.6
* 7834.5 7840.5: 47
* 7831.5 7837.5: 54.7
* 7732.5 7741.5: 46.5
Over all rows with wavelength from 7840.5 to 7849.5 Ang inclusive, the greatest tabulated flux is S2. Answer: 65.08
